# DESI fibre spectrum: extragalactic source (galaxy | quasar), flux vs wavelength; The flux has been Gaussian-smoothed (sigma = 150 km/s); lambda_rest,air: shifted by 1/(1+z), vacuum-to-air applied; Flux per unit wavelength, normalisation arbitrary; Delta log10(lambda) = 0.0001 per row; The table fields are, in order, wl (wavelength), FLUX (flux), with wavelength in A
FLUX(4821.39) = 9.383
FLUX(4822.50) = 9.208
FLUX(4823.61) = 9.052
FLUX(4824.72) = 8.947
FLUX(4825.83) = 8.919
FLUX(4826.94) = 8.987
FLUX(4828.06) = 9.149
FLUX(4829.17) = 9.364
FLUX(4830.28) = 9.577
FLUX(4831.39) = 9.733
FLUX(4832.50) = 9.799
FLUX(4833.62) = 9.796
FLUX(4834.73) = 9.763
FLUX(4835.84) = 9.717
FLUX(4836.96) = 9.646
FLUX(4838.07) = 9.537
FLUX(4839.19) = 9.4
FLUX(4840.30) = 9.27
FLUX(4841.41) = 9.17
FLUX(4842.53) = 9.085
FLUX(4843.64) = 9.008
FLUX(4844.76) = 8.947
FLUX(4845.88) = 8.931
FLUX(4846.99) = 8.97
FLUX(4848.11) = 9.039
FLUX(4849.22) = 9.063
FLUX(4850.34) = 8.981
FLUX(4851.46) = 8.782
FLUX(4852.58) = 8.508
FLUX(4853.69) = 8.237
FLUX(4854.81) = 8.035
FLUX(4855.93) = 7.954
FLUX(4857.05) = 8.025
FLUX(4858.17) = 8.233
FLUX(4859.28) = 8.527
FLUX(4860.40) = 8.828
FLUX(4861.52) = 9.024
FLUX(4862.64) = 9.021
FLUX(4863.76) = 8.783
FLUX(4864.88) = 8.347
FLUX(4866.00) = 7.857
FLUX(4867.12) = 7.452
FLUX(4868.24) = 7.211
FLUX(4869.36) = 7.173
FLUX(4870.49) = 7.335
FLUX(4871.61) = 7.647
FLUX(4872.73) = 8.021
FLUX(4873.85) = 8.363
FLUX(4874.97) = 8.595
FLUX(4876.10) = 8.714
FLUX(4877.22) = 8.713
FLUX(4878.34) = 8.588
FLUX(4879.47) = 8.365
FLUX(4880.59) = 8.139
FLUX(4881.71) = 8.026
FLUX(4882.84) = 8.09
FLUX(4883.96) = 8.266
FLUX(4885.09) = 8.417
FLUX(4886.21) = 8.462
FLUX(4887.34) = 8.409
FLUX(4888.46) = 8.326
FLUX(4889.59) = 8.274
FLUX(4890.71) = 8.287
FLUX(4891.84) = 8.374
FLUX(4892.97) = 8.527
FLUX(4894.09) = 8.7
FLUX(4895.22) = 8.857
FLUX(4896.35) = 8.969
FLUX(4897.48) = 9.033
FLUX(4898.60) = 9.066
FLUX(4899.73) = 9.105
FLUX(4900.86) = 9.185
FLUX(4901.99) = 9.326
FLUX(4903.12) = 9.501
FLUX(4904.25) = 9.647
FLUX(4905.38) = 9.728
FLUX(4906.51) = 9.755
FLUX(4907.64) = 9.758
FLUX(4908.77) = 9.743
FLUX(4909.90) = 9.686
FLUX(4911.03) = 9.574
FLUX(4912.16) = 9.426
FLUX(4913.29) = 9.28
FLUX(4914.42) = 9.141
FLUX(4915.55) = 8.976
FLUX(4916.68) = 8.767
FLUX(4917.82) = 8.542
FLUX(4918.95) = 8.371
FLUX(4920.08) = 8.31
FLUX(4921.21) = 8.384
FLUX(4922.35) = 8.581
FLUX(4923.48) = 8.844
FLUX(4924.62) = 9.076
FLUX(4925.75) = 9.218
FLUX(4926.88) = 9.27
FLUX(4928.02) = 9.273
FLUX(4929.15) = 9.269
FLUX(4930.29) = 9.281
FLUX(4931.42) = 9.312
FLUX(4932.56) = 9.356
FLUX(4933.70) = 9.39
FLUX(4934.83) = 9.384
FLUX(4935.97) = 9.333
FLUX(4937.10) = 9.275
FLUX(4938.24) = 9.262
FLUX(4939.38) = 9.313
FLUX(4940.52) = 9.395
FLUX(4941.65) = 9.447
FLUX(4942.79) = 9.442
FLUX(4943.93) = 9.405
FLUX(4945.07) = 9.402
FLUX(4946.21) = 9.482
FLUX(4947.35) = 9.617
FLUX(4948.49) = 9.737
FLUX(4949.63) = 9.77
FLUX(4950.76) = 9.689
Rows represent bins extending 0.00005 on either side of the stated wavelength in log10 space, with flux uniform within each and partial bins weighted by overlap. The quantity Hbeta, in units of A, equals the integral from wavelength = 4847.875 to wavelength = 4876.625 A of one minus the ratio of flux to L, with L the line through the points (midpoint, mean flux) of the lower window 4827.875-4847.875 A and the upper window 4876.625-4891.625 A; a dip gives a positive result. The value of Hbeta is 1.8 A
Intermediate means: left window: 9.38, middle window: 8.29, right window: 8.34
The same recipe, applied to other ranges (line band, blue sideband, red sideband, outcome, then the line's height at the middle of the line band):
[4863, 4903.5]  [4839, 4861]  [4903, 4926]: 2.50 A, 8.95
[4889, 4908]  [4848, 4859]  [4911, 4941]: -0.43 A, 8.85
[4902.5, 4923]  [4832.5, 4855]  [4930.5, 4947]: 0.28 A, 9.3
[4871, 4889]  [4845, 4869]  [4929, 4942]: 0.83 A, 8.72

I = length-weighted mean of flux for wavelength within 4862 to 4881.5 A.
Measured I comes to 8.14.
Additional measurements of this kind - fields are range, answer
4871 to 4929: 8.82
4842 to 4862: 8.68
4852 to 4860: 8.24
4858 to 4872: 8.11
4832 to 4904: 8.65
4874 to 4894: 8.39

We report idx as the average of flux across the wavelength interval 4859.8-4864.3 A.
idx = 8.91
